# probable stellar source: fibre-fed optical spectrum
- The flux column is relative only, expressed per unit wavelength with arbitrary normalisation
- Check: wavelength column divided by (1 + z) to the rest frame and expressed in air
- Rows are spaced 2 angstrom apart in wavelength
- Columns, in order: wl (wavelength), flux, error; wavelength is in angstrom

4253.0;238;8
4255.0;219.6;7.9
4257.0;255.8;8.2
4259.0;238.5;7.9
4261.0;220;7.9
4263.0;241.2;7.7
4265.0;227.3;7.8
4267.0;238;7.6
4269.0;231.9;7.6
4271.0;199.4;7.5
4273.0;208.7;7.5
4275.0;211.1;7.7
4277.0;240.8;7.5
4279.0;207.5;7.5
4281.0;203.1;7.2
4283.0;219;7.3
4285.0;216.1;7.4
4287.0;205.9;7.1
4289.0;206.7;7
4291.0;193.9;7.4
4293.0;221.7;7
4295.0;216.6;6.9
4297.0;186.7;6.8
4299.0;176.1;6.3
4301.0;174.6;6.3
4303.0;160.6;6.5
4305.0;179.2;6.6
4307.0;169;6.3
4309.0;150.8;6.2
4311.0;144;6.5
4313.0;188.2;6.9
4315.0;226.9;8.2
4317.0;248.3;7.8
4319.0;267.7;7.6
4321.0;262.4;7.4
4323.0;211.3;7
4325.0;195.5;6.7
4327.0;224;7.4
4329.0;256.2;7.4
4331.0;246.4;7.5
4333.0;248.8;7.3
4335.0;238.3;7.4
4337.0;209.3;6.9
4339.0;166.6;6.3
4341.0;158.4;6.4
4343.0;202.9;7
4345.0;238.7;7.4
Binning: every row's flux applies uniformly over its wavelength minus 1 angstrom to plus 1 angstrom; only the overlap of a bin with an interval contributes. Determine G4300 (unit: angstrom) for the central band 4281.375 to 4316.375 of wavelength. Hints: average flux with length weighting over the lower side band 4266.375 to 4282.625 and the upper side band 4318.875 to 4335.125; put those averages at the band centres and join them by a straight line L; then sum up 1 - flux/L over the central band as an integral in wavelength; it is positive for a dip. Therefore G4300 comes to 5.4 angstrom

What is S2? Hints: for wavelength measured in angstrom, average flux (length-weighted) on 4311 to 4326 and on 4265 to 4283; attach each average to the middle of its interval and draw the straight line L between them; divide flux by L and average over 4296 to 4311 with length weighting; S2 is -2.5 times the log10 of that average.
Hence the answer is 0.29 mag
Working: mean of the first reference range 218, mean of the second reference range 223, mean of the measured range 169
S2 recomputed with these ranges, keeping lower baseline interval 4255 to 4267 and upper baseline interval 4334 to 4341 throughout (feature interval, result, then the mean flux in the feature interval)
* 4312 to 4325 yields -0.12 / 231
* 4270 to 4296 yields 0.06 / 212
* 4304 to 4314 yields 0.26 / 166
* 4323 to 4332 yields -0.13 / 228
